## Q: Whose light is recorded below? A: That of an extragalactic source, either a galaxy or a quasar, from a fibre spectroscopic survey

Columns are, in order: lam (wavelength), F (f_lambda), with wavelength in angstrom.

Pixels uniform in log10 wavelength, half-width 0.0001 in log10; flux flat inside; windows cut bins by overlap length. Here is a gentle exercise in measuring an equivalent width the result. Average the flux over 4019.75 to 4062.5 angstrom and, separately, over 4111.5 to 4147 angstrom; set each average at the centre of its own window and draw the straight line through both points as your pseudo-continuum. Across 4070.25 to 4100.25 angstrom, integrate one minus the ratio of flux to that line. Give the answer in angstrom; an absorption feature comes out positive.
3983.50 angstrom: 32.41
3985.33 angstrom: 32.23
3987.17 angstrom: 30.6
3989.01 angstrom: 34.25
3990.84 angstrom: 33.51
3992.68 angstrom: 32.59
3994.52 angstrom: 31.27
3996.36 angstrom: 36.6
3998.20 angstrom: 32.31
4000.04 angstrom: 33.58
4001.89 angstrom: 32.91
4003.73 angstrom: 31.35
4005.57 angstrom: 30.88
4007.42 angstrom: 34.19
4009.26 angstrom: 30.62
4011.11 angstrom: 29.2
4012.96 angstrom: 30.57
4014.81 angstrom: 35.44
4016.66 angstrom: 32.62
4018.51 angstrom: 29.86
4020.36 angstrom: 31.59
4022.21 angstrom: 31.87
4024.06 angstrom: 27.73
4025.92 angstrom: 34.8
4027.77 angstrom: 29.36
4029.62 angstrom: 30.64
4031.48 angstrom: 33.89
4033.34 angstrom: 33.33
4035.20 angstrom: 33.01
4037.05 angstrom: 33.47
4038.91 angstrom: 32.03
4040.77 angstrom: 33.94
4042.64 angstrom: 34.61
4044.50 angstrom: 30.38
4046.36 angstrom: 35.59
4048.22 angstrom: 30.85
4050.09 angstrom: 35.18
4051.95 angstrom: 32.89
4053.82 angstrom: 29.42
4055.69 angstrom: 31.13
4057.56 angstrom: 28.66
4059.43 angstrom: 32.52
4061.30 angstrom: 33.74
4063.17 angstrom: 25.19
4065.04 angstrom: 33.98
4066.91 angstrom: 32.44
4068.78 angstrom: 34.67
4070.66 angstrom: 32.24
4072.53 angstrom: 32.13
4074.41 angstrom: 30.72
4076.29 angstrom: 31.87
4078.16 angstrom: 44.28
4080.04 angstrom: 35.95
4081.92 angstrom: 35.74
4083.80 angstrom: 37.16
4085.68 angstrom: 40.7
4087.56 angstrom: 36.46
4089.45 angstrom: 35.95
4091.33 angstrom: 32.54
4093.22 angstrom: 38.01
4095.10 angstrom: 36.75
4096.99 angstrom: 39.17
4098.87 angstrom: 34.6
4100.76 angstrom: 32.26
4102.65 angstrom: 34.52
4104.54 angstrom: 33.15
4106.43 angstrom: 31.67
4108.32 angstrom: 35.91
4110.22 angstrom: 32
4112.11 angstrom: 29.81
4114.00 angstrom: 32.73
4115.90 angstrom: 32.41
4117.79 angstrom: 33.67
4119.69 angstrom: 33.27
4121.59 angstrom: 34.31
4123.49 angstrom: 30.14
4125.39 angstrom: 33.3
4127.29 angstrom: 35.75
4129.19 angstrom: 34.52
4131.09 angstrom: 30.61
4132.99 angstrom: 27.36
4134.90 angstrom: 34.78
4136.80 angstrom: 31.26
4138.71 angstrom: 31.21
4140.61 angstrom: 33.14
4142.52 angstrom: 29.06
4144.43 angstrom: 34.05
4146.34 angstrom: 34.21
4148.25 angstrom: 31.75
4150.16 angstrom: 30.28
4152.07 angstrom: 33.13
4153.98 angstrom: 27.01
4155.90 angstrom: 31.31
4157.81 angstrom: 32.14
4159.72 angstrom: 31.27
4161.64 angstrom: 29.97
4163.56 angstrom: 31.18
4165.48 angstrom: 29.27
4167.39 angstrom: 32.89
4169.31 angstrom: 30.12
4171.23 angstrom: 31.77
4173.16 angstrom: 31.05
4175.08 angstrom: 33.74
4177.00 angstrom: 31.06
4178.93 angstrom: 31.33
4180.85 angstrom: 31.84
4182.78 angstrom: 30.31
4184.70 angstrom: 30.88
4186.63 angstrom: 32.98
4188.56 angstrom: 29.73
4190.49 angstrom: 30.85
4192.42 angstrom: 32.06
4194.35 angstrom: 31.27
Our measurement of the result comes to -3.4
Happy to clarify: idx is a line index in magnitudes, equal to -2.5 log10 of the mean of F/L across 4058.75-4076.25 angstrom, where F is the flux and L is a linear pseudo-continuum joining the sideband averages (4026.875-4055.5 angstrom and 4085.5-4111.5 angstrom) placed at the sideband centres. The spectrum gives 0.06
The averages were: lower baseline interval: 32.5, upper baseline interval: 35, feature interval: 31.9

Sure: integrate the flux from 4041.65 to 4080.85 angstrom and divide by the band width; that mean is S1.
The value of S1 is 32.8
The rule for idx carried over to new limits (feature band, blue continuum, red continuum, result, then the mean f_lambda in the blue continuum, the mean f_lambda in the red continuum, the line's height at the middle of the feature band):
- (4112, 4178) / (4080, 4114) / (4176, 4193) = 0.04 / 35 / 31.2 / 32.9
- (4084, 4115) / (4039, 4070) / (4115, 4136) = -0.07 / 32.2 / 32.7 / 32.5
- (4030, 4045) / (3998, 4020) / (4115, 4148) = -0.03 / 31.9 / 32.5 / 32.1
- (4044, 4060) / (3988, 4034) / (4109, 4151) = 0.01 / 32.2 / 32.3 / 32.2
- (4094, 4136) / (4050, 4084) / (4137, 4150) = -0.03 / 33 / 32.1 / 32.4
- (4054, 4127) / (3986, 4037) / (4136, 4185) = -0.07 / 32.2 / 31.4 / 31.8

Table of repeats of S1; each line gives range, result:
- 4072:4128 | 34.6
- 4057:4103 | 34.5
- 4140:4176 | 31.4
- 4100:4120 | 32.8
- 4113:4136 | 32.7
